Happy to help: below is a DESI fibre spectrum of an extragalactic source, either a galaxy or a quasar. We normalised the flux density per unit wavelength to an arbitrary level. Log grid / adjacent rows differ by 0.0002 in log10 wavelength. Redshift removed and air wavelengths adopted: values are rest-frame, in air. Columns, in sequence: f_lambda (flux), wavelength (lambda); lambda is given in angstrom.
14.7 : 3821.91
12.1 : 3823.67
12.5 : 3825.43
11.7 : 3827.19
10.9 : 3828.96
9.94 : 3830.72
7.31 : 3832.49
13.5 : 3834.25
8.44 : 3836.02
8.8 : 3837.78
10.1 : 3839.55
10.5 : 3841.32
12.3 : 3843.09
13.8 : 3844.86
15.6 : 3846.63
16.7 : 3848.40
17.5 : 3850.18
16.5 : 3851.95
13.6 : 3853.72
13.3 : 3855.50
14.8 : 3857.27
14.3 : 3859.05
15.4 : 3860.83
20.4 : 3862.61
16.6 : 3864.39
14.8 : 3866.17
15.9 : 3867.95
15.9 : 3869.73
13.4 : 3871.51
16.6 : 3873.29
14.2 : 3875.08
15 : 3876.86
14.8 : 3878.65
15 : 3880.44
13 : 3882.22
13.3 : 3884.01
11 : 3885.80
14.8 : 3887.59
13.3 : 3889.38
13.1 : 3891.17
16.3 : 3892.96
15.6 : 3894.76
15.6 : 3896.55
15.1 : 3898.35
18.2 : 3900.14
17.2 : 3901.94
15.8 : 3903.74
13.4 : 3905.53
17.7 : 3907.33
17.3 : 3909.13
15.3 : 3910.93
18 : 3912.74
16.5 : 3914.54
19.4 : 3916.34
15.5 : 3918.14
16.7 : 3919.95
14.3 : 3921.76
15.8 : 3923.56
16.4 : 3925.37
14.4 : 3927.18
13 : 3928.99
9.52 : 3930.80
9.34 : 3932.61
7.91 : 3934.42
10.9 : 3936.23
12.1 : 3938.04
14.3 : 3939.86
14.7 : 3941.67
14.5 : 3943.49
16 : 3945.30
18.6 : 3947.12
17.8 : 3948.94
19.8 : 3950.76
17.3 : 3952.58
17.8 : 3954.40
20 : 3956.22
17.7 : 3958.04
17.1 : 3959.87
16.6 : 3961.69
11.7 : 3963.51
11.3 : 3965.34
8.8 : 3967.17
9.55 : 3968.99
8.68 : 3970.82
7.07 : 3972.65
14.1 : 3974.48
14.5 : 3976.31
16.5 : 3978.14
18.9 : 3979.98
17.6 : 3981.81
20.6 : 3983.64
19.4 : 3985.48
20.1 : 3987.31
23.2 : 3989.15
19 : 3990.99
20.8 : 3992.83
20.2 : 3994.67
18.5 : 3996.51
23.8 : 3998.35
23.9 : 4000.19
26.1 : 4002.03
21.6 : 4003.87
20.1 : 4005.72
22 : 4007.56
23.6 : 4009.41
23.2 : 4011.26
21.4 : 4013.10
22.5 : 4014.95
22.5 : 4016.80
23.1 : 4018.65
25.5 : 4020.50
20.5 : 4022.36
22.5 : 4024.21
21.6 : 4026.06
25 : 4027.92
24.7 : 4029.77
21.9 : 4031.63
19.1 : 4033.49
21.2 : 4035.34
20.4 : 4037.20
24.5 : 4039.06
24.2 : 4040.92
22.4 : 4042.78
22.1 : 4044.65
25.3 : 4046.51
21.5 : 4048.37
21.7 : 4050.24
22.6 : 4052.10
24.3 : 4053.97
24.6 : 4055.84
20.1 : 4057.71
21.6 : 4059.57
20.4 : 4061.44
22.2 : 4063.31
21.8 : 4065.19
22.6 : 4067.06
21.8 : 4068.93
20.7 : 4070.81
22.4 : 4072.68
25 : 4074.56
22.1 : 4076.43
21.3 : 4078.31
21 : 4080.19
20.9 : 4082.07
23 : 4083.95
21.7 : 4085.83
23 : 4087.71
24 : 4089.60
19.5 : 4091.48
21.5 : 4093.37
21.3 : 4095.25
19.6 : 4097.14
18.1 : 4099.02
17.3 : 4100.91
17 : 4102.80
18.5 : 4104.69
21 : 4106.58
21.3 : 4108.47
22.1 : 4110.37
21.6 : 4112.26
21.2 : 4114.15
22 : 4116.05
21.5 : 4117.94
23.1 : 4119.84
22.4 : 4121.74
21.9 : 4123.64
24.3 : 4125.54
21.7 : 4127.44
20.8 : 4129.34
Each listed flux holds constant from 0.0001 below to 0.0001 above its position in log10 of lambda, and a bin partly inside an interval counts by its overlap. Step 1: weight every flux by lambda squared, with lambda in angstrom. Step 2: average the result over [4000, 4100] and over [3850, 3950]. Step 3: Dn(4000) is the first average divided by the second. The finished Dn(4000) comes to 1.6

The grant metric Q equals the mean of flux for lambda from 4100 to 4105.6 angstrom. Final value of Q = 17.6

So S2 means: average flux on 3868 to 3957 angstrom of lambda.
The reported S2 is 15.1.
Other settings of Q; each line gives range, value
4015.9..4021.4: 23.7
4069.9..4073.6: 21.6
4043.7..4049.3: 23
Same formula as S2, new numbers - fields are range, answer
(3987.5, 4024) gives 22.1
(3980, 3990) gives 20.1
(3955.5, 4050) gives 19.8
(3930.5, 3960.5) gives 15.1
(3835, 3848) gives 11.6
